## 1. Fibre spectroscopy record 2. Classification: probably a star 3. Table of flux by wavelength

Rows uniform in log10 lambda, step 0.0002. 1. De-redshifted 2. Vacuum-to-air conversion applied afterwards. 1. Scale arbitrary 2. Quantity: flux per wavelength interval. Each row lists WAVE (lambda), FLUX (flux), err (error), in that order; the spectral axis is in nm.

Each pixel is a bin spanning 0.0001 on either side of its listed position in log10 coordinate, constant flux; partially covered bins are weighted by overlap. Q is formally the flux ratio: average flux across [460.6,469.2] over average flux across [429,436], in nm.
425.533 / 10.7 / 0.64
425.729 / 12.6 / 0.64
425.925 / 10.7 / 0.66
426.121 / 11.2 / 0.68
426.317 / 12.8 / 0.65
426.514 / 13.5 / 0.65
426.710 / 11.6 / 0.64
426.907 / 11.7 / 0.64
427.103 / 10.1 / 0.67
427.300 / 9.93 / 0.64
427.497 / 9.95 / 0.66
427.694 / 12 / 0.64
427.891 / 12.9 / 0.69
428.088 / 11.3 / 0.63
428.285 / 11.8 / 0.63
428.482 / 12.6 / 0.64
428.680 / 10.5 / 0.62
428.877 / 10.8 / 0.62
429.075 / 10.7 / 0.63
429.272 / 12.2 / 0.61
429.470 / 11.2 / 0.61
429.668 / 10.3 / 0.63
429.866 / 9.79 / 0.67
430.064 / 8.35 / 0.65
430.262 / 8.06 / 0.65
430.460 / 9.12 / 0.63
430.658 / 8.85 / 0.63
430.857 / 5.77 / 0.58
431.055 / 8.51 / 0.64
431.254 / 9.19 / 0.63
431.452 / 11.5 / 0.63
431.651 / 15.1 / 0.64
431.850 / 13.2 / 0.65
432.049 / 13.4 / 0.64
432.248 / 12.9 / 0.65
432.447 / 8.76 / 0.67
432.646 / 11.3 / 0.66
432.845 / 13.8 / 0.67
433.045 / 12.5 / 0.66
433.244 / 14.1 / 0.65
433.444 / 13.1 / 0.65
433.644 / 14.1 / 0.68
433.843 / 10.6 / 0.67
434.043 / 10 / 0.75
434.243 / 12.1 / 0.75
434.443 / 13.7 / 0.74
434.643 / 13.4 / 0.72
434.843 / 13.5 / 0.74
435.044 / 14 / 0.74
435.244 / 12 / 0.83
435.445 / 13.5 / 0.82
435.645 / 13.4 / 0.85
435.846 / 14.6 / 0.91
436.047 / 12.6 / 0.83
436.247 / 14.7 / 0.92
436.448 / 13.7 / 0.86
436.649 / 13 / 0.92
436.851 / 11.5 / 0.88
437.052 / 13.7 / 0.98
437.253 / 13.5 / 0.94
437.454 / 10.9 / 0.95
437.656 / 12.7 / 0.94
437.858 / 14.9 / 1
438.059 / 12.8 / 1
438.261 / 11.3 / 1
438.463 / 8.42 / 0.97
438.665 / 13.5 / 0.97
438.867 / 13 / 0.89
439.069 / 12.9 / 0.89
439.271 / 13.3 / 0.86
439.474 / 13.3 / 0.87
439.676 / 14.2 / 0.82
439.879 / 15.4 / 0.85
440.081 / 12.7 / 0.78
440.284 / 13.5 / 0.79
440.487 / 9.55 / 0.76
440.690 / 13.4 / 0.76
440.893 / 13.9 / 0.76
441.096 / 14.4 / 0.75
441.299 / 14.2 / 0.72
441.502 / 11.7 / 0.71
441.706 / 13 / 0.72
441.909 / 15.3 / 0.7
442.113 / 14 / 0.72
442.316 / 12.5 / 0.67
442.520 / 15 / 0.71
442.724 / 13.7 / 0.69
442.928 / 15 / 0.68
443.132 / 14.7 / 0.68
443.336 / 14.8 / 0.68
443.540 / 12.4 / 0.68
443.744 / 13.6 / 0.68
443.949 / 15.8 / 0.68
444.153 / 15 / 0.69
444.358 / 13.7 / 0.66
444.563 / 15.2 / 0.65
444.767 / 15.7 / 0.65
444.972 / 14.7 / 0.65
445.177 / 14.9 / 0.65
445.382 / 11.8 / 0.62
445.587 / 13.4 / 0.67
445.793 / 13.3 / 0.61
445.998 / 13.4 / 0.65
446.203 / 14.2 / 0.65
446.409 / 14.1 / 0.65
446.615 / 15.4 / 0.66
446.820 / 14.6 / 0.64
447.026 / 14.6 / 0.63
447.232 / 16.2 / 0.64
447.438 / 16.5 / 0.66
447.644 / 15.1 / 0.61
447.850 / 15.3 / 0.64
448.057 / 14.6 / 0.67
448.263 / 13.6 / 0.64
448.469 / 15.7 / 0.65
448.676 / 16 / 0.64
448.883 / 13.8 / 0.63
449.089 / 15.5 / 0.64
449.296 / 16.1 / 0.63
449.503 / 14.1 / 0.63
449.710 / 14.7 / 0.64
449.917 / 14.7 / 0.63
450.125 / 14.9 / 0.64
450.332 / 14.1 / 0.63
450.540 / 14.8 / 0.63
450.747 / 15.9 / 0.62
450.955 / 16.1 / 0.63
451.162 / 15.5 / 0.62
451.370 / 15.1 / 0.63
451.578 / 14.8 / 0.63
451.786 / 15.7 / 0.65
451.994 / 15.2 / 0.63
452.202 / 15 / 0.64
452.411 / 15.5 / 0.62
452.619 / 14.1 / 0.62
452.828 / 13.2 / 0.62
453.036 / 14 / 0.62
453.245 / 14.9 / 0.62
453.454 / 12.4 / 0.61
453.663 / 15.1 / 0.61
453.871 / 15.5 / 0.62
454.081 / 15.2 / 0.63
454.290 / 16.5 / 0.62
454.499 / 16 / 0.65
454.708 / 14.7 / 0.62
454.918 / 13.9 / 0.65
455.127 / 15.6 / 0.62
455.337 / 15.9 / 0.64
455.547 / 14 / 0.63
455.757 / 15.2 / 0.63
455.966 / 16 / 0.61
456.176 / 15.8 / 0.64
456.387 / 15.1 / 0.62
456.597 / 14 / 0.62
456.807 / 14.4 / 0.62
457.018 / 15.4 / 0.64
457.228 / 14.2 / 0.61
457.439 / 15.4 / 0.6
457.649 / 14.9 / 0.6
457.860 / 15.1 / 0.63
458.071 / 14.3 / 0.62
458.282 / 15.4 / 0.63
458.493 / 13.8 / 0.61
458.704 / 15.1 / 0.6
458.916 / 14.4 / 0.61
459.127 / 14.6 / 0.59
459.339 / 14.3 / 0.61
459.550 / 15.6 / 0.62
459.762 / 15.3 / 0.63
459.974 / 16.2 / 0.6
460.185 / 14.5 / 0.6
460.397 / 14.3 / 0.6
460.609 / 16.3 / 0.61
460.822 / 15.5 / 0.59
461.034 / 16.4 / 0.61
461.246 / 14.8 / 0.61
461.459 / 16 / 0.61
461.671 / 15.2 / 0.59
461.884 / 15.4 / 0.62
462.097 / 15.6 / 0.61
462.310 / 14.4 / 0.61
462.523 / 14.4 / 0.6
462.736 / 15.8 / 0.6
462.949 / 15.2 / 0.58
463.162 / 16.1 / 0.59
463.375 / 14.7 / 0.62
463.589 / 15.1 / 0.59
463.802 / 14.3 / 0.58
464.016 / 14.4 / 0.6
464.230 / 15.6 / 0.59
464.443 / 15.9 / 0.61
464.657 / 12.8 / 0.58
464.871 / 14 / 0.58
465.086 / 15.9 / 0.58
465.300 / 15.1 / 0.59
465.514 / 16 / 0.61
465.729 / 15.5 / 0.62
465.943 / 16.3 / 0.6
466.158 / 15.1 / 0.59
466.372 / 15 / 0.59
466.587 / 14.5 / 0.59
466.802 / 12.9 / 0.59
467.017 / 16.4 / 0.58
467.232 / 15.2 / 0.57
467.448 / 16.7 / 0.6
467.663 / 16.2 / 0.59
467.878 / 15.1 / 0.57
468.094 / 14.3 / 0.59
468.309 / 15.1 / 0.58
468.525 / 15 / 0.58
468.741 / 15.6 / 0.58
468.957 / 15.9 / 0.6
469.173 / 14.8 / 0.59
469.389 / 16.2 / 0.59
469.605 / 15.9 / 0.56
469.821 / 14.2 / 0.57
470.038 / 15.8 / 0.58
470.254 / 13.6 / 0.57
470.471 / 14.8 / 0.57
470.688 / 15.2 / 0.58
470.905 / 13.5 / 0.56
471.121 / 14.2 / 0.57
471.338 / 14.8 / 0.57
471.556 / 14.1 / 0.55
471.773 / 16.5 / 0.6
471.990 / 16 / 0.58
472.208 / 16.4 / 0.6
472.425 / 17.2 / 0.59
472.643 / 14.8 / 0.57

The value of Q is 1.31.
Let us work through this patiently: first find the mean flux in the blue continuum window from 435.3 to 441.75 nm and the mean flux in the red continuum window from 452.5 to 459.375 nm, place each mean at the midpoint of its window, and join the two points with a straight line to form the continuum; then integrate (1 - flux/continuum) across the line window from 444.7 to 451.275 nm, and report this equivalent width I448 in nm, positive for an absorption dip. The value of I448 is -0.37 nm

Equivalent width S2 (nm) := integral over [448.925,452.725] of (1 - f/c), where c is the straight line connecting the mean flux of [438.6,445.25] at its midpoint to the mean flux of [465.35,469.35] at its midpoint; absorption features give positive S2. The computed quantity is -0.18 nm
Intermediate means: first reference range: 13.9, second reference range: 15.3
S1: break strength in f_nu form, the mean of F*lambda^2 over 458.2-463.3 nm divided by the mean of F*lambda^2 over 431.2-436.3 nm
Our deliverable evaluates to 1.3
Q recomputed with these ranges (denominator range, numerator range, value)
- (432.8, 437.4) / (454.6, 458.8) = 1.14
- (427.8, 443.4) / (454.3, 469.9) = 1.22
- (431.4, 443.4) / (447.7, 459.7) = 1.14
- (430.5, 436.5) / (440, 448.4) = 1.16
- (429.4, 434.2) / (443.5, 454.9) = 1.34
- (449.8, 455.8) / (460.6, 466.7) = 1.02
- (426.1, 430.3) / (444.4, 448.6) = 1.32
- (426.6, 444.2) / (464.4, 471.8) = 1.22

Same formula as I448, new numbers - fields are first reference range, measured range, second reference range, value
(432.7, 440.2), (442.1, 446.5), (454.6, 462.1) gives -0.13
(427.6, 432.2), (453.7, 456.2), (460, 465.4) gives -0.22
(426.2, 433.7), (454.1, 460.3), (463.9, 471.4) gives -0.45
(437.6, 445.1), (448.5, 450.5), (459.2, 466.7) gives -0.10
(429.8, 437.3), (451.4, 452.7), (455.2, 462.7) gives -0.08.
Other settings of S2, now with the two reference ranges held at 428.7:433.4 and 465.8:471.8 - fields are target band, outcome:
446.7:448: -0.27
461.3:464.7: -0.15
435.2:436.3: -0.20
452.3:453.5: -0.07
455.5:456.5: -0.12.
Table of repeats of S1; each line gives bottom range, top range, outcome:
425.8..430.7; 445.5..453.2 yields 1.50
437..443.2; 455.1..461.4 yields 1.23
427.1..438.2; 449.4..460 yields 1.39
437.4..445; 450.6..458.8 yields 1.17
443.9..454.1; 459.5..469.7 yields 1.11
